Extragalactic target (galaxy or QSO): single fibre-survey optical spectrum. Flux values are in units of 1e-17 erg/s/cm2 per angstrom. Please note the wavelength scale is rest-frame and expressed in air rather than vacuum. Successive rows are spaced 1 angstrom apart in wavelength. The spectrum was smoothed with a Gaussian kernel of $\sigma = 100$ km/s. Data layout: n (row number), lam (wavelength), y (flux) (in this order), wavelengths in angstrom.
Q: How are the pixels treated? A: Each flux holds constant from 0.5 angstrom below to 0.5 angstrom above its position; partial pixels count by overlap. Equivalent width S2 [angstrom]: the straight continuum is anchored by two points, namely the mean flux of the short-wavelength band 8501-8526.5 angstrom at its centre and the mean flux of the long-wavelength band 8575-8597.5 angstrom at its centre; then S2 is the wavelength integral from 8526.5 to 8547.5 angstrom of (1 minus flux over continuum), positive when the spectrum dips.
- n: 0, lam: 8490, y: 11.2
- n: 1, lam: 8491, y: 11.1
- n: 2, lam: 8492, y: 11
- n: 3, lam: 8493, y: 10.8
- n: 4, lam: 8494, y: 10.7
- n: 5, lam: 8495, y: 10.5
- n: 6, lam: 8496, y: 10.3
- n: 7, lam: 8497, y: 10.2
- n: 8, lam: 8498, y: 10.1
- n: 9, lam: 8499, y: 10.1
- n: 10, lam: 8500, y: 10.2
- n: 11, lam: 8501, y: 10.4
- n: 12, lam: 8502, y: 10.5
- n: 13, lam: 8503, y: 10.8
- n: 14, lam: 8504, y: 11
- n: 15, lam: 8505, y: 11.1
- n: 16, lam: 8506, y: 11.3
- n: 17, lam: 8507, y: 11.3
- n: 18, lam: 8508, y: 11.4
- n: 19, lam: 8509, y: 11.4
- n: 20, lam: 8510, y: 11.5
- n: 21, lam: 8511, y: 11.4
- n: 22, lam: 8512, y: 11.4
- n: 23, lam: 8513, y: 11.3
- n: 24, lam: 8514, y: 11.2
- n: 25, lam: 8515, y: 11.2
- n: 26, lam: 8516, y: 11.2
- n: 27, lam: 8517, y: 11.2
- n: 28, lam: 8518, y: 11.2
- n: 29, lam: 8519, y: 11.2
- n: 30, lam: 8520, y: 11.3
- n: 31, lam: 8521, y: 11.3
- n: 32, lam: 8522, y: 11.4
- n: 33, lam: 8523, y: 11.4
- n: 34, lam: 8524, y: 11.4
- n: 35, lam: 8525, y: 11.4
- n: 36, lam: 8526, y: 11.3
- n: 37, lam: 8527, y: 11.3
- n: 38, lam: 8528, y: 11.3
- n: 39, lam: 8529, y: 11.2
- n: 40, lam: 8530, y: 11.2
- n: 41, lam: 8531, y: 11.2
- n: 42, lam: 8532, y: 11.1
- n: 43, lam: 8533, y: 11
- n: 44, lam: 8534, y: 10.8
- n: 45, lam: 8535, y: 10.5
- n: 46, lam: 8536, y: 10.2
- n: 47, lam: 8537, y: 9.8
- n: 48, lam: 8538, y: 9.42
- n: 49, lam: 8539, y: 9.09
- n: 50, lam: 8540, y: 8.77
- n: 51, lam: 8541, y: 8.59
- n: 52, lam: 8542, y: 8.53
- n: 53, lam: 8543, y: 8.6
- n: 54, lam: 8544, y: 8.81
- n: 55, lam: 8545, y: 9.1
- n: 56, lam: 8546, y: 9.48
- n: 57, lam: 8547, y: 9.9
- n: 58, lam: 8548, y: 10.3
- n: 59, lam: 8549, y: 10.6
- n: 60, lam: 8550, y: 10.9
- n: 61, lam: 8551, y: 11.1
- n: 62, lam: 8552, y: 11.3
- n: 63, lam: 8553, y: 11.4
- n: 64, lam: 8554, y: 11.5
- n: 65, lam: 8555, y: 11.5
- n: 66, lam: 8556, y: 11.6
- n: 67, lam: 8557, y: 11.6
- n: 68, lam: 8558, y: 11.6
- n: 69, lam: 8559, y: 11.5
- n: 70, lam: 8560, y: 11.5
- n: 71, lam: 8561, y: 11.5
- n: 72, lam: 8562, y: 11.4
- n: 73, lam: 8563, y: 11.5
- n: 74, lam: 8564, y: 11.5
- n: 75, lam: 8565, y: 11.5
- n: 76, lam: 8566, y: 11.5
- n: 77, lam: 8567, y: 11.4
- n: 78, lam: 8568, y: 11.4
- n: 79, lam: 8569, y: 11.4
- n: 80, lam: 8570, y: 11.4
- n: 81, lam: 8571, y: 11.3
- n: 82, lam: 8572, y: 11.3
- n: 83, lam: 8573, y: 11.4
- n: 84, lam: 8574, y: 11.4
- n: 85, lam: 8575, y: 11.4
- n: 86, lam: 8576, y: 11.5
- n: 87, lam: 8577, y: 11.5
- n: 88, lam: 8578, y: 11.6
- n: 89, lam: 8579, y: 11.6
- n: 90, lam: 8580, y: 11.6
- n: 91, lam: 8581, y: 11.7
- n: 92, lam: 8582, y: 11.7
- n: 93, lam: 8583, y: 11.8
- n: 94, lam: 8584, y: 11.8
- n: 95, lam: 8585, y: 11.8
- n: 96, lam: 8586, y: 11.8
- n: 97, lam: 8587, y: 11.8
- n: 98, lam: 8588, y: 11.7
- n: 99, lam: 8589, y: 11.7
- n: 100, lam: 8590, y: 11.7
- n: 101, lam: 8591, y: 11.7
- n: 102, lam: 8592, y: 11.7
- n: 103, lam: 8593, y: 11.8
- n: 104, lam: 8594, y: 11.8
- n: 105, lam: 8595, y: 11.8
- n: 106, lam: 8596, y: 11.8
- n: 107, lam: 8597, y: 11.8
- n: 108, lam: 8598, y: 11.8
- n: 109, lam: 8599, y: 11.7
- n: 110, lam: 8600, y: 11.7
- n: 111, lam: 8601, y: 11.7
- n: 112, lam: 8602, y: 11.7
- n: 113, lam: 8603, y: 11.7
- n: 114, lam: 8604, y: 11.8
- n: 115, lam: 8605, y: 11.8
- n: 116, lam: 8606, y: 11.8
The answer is 2.6 angstrom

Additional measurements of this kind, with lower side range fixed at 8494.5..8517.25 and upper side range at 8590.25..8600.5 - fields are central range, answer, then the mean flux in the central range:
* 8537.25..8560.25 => 2.1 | 10.3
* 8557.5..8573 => 0.0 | 11.4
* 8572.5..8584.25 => 0.0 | 11.6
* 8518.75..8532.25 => -0.2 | 11.3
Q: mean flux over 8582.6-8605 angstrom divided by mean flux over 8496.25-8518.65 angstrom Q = 1.07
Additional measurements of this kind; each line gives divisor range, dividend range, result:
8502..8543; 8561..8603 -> 1.07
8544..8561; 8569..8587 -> 1.06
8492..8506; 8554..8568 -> 1.09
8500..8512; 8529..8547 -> 0.89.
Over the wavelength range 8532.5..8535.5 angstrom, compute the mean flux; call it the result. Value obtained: 10.8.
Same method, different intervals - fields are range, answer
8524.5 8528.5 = 11.3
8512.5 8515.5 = 11.2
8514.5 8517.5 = 11.2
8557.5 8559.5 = 11.6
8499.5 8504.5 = 10.6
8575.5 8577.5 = 11.5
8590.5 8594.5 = 11.8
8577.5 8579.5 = 11.6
